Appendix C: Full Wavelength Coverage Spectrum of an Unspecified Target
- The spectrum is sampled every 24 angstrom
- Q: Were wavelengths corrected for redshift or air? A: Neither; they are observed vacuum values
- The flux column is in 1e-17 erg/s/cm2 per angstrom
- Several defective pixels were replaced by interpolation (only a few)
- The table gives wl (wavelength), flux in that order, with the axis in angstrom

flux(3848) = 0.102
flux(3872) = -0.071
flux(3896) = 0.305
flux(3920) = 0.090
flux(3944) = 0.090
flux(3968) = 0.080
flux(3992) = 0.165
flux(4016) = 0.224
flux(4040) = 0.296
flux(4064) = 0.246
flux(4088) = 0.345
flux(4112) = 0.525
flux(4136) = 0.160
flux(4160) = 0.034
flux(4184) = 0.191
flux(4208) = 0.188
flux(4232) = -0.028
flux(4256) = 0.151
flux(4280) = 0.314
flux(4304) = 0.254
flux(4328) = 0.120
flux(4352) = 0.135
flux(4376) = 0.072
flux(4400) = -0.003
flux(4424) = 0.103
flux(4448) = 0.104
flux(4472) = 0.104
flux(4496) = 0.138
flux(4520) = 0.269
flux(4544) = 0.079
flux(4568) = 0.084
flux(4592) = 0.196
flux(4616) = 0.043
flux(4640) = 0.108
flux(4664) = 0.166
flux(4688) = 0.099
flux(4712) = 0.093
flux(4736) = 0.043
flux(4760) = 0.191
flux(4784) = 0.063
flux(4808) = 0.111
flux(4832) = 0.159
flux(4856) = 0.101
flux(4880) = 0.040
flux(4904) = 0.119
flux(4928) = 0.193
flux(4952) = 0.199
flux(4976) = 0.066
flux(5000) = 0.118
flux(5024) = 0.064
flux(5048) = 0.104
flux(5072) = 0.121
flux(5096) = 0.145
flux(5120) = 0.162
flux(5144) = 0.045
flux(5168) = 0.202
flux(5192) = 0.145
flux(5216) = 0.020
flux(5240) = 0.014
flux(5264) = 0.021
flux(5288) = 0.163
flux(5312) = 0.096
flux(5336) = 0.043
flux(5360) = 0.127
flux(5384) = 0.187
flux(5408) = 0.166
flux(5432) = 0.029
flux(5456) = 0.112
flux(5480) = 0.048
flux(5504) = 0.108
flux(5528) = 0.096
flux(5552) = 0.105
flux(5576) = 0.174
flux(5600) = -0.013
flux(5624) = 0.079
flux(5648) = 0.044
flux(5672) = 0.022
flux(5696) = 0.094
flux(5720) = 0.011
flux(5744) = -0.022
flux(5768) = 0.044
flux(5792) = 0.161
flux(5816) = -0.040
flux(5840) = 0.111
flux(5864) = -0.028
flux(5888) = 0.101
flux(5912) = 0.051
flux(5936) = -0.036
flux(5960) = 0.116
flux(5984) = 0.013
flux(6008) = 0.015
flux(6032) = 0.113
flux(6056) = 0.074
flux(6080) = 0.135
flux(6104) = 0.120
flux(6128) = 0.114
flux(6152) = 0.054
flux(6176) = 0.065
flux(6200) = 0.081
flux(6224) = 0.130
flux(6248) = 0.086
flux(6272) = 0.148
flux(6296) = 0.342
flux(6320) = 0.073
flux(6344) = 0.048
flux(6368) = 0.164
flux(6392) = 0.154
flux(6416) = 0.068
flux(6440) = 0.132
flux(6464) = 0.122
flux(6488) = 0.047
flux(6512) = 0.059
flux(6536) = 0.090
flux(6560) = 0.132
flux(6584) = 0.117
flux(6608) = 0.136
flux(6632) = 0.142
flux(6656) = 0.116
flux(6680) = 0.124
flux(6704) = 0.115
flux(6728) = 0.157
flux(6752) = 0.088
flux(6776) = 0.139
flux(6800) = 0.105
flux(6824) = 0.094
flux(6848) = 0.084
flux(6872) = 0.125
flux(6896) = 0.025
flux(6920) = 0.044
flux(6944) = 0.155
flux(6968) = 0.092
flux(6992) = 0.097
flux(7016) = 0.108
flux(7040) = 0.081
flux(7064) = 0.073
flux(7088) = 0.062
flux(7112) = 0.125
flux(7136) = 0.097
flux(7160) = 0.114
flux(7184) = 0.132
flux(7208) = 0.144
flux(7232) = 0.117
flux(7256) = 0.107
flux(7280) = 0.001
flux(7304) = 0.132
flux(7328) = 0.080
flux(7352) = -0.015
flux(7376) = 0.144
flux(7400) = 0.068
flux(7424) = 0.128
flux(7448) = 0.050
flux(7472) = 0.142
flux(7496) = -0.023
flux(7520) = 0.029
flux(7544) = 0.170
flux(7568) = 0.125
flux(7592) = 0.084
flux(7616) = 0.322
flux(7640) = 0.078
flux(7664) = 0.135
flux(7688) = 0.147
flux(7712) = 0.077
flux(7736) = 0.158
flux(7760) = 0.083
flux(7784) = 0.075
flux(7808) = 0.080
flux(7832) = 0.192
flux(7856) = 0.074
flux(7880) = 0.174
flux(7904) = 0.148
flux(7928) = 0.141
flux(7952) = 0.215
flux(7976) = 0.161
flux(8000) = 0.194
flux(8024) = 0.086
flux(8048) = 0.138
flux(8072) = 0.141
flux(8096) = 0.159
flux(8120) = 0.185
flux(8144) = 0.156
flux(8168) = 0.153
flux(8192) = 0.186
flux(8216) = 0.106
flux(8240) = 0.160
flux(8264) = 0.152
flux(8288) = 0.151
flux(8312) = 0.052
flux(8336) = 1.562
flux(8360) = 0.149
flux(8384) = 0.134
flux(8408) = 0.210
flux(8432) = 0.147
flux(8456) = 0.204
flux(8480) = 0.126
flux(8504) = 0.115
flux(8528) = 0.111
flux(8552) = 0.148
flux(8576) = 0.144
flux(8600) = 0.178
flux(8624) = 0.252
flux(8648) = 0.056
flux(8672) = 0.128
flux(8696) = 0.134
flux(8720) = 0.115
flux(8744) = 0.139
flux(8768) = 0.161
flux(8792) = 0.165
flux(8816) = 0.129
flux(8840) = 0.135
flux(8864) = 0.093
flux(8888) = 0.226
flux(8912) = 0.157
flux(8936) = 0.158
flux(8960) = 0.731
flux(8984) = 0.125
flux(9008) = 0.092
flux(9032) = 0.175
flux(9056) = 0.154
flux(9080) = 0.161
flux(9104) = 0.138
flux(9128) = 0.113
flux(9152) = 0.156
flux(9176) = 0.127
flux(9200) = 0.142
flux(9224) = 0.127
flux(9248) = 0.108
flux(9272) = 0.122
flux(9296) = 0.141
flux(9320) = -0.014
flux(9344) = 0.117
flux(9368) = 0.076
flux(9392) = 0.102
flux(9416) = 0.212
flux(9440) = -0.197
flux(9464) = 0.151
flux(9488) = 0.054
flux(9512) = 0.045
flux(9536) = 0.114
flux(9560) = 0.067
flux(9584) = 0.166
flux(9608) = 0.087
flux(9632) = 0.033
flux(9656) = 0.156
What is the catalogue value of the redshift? 1.028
